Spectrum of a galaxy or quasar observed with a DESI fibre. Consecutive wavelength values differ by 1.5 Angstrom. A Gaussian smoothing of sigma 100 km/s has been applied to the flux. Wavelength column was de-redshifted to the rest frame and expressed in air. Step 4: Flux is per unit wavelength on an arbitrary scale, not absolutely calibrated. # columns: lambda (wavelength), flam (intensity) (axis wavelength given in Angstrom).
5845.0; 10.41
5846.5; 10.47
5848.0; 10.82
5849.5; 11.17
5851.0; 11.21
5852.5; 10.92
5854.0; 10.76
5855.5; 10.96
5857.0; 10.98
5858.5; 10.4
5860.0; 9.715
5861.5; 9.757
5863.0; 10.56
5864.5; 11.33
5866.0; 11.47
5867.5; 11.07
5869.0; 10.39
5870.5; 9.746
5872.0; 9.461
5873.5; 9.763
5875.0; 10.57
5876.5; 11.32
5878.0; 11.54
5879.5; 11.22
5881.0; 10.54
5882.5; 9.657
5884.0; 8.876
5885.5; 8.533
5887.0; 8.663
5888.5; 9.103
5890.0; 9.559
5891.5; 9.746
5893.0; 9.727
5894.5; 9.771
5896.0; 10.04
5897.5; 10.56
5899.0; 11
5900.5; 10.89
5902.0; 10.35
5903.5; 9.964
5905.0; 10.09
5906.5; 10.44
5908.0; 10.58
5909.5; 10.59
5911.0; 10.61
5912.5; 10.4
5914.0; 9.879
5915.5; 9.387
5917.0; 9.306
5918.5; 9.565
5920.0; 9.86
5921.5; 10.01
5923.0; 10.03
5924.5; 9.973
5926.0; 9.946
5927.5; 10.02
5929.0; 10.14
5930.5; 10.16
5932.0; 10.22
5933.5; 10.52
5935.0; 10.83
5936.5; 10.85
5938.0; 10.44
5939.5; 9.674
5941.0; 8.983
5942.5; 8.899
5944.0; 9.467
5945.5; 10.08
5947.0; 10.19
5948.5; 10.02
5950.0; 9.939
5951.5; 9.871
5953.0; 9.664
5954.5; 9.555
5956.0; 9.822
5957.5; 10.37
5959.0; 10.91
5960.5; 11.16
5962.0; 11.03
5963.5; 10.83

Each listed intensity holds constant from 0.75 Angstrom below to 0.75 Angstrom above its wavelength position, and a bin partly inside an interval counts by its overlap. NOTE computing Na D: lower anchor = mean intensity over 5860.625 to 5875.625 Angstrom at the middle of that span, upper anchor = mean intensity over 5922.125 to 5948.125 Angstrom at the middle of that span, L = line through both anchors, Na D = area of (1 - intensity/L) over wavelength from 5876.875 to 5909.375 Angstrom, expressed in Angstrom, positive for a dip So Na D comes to 0.6 Angstrom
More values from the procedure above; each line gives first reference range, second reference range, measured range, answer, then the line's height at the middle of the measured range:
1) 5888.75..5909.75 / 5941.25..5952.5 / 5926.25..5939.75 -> -0.62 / 9.88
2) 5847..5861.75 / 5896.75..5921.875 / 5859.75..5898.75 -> 1.33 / 10.5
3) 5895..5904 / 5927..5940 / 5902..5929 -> 0.92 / 10.4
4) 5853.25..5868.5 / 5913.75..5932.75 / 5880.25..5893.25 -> 1.25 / 10.4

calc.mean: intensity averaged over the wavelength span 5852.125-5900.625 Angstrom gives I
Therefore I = 10.2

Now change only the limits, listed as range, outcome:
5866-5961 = 10.1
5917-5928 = 9.87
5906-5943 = 10.1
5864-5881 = 10.7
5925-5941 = 10.2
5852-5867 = 10.7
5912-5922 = 9.75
